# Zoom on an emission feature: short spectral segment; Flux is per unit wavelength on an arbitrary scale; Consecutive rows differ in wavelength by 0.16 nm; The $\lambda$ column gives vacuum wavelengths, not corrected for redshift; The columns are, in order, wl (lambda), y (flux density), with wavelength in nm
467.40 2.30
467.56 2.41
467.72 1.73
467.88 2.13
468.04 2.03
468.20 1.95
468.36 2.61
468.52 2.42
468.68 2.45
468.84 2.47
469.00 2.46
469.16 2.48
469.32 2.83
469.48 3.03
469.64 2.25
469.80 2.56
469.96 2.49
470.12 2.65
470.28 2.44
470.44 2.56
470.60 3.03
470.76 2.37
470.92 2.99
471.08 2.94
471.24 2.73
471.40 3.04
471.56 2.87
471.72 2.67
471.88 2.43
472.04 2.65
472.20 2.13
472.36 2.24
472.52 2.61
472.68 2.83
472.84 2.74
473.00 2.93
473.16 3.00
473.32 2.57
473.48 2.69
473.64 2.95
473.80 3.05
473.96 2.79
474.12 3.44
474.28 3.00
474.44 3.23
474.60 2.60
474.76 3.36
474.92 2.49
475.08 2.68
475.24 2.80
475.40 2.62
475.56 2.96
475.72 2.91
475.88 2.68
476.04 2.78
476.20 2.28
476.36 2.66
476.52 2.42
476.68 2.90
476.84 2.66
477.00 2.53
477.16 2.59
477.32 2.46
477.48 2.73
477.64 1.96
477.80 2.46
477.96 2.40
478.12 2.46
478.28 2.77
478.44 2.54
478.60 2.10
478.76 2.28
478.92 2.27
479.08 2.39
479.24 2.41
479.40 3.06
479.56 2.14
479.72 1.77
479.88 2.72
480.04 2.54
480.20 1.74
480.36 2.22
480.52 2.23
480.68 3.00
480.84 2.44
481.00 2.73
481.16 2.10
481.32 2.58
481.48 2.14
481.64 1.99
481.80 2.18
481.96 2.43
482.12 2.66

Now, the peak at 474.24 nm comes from C III]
